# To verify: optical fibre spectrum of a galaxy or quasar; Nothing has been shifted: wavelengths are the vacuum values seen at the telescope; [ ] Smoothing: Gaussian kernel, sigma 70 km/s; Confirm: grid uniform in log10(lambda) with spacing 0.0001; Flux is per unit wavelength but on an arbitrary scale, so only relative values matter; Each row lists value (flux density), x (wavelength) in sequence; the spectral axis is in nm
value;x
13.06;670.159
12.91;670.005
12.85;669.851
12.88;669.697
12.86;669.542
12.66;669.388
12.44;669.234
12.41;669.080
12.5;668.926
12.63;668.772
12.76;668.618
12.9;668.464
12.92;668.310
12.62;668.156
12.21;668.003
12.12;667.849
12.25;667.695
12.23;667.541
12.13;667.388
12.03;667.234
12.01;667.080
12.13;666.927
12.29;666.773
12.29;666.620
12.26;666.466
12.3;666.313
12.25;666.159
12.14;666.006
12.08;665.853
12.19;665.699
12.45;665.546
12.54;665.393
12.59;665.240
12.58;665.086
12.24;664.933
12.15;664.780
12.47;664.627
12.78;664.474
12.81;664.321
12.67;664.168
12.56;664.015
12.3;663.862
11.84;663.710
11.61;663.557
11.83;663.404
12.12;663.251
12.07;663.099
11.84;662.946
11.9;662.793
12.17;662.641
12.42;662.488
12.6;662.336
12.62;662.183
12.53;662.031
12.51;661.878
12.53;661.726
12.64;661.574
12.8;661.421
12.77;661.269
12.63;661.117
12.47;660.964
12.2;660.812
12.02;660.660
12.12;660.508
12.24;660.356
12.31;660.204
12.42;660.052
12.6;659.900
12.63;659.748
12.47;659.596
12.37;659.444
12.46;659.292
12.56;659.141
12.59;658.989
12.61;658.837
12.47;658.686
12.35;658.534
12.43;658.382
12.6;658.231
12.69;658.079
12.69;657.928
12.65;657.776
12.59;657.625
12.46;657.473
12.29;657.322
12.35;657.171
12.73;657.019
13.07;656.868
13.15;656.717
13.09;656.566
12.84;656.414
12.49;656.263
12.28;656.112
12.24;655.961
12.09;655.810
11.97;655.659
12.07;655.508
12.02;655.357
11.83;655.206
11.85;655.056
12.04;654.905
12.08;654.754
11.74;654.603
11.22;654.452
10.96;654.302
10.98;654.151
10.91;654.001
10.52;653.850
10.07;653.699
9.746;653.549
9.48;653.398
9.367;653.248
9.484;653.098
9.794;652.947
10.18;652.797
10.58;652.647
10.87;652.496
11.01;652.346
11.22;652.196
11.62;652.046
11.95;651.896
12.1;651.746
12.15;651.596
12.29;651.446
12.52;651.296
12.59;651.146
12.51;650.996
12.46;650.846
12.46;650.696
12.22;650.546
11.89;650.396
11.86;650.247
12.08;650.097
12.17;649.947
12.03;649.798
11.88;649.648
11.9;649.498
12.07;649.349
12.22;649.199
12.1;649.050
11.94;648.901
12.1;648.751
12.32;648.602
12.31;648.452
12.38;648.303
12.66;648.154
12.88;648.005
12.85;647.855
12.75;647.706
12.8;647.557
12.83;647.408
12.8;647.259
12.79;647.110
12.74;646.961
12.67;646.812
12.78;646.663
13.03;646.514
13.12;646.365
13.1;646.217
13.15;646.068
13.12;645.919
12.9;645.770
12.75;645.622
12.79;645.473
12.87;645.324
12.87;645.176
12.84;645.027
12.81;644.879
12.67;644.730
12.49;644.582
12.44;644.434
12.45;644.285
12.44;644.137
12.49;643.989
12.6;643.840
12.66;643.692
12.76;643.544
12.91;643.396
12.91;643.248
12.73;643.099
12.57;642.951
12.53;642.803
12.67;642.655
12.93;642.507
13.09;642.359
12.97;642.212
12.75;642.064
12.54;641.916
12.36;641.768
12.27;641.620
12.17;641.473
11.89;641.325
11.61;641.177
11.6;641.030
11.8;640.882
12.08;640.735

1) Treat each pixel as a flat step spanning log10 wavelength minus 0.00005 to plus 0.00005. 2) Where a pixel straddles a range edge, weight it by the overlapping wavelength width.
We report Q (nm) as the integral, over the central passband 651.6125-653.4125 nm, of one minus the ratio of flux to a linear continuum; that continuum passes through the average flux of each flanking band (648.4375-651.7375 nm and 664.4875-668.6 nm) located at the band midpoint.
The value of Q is 0.22 nm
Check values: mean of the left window 12.2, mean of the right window 12.3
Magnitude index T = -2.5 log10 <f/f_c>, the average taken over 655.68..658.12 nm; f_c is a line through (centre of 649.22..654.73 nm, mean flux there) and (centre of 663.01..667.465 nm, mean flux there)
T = -0.08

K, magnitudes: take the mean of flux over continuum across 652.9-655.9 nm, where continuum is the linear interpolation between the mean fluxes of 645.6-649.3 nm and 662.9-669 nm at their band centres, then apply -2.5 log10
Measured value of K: 0.14 mag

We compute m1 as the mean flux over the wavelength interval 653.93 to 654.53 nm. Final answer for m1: 11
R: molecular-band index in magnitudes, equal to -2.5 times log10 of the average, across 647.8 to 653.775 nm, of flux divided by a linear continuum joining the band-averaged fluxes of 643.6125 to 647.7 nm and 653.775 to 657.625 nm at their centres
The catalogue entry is 0.069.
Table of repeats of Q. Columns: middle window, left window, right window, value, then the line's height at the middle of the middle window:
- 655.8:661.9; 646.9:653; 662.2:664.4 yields -0.18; 12.2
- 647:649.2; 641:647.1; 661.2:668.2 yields 0.01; 12.6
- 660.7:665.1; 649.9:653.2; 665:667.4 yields -0.09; 12.1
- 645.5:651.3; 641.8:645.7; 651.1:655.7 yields -0.26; 12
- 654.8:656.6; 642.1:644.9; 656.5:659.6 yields 0.06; 12.6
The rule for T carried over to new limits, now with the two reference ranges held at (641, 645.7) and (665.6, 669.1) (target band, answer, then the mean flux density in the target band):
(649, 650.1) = 0.041 mag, 12.1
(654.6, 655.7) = 0.044 mag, 12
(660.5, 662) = -0.008 mag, 12.5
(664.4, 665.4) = -0.010 mag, 12.5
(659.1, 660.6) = 0.000 mag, 12.4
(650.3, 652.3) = 0.032 mag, 12.1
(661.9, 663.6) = 0.018 mag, 12.2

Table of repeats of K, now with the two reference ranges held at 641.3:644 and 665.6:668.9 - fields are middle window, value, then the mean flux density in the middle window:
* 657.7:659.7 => -0.009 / 12.5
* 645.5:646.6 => -0.036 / 13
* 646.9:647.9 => -0.019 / 12.8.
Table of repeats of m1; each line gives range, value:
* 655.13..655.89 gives 12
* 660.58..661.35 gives 12.4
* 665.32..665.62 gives 12.5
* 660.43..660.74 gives 12.1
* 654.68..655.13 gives 12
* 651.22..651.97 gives 12.2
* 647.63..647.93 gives 12.8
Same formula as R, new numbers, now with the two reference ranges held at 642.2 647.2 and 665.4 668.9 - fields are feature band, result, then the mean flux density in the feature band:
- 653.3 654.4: 0.210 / 10.4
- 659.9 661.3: 0.010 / 12.4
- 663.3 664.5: 0.011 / 12.3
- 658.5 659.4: -0.001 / 12.5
